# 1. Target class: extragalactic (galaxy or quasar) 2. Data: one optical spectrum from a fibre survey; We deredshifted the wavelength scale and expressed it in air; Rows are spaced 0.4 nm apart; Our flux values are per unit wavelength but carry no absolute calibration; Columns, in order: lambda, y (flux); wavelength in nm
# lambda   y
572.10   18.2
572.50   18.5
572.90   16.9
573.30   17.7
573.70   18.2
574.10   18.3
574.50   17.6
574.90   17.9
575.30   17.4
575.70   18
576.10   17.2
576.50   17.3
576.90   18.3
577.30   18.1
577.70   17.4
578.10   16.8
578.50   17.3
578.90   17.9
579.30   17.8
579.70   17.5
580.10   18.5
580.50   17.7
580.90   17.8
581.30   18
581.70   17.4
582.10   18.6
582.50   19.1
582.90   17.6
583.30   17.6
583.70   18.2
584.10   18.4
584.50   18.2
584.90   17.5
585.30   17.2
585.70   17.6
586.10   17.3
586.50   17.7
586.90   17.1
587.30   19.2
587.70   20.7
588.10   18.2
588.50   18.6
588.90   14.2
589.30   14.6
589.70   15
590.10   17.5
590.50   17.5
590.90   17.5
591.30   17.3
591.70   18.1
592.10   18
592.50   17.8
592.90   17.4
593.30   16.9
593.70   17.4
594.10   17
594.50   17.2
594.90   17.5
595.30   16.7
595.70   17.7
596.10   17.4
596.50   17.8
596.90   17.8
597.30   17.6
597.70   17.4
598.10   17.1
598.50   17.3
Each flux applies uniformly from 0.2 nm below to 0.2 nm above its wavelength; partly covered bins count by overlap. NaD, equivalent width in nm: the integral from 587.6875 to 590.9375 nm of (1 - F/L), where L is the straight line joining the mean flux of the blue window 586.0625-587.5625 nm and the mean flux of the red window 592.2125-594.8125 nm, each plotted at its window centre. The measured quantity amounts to 0.16 nm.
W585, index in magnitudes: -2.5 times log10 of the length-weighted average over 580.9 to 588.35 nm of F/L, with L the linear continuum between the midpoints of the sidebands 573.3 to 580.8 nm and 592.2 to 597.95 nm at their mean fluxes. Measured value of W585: -0.030 mag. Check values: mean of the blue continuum 17.7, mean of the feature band 18.1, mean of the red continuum 17.4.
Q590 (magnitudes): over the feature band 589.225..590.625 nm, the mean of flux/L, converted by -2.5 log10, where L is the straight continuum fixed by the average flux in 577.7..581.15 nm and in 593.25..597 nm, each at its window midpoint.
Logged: 0.08 mag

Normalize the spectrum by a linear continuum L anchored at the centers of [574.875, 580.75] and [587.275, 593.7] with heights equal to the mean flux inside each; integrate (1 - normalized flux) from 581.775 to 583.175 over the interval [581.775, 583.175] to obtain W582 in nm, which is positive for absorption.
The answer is -0.059 nm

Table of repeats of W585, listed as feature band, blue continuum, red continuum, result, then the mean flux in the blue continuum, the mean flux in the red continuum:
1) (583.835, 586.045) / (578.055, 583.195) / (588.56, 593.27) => -0.019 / 17.9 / 16.9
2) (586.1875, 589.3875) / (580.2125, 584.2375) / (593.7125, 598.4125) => 0.009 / 18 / 17.4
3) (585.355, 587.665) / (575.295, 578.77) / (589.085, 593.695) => -0.045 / 17.5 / 17.1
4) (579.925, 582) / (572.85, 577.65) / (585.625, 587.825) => 0.005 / 17.8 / 18.2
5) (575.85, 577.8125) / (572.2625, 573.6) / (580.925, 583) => 0.015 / 17.8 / 18.1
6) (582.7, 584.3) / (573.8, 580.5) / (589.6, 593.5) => -0.024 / 17.7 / 17.4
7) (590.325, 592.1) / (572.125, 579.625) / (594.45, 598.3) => -0.009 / 17.7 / 17.4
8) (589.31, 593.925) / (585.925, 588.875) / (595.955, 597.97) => 0.044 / 18.2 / 17.6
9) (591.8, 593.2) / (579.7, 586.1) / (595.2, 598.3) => -0.006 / 17.9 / 17.5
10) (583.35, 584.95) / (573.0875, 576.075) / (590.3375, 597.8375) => -0.026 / 17.8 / 17.5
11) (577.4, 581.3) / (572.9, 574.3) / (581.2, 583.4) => 0.021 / 17.9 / 18.1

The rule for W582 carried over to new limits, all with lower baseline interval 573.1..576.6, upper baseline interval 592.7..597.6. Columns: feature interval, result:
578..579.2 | 0.02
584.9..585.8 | 0.01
